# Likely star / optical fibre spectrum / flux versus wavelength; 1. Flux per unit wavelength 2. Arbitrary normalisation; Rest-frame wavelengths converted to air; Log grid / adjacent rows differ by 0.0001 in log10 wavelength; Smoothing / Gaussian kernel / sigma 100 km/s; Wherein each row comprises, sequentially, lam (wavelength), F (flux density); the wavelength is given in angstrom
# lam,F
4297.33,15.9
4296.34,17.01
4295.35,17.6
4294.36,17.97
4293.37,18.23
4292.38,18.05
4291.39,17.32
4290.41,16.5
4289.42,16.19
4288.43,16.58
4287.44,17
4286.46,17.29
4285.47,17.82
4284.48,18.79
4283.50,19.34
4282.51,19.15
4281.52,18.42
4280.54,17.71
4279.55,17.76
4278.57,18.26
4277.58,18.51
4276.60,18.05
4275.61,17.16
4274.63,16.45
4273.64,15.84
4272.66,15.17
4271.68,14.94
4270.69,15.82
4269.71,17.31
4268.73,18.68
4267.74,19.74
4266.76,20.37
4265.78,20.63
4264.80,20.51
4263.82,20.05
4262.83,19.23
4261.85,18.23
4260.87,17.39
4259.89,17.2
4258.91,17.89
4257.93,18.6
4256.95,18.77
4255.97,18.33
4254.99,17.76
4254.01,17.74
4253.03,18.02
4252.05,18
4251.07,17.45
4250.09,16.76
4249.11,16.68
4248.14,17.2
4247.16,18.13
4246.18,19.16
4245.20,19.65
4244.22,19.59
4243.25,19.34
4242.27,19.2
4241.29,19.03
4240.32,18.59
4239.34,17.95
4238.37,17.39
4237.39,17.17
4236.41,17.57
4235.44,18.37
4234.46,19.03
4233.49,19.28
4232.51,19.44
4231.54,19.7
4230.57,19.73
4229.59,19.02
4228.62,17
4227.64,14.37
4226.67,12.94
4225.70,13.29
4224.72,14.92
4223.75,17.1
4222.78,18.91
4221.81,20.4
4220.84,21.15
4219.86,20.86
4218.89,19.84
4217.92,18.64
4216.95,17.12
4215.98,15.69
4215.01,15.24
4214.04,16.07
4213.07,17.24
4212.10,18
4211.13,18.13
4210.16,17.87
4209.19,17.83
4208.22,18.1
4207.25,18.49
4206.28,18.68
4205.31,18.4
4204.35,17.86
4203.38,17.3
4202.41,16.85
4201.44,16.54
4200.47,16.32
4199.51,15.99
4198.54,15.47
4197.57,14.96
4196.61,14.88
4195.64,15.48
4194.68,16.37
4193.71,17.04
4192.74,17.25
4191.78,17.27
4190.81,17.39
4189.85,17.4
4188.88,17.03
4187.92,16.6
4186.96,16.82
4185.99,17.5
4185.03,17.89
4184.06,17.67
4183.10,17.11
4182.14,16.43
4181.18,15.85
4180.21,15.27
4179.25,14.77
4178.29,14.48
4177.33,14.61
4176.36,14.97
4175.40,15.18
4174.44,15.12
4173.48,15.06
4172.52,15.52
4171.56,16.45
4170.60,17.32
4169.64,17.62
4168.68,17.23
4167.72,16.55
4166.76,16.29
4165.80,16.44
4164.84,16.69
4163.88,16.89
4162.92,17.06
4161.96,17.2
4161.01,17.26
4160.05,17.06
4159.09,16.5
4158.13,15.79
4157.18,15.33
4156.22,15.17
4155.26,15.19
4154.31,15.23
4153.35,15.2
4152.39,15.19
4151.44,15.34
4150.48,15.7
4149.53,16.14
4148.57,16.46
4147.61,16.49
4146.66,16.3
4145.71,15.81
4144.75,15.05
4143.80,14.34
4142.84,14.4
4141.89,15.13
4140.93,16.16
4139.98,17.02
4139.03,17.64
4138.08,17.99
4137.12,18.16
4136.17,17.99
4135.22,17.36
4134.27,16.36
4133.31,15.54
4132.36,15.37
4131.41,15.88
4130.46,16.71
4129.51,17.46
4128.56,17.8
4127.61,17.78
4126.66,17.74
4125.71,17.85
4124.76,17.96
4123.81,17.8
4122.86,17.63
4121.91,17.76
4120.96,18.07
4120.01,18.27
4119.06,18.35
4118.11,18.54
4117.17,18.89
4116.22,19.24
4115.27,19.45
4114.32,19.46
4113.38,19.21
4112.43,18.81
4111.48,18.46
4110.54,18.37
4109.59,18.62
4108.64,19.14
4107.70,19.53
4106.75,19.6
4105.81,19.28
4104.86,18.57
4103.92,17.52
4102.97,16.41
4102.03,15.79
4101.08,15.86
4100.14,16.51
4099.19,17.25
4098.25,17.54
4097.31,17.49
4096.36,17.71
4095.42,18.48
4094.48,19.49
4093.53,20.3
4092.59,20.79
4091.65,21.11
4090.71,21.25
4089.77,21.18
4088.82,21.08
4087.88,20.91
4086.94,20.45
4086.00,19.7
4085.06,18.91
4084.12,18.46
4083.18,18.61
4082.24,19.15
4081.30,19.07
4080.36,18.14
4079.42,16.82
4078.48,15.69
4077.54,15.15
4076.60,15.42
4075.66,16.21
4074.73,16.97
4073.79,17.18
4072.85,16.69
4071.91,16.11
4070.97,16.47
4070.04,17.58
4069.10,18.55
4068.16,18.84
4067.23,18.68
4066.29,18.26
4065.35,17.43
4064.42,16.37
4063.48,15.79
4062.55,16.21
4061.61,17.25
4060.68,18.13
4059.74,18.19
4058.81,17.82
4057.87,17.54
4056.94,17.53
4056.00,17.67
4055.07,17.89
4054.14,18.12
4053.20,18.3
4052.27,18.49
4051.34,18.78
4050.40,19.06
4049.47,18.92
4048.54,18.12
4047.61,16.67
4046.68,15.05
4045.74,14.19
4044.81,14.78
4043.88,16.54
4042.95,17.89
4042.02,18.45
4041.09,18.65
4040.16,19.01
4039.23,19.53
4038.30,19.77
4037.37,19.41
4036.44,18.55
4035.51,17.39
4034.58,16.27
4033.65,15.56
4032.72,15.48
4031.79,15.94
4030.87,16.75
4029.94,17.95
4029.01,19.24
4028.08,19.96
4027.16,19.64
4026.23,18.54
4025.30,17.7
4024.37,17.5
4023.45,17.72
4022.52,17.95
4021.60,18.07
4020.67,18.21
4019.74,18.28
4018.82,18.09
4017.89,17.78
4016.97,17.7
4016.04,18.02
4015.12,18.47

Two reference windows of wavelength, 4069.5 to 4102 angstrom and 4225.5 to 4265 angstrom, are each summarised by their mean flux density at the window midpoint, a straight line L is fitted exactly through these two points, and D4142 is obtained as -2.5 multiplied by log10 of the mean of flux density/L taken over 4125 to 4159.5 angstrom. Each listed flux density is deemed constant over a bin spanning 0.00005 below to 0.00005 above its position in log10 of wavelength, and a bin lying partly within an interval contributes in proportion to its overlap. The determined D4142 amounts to 0.12 mag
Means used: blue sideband 18.2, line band 16.3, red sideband 18.1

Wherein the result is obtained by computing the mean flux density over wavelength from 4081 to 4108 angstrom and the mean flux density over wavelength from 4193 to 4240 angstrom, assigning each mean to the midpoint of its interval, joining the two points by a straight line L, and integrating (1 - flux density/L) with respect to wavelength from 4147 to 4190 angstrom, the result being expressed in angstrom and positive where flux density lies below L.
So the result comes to 4.3 angstrom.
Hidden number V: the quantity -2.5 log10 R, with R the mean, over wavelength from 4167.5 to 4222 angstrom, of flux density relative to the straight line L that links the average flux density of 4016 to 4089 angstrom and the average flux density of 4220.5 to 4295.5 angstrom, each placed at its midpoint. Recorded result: 0.061 mag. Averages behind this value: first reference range 17.8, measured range 16.9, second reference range 17.9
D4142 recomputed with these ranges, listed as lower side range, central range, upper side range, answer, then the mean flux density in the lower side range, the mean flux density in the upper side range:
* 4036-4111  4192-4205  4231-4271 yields 0.12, 18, 18.5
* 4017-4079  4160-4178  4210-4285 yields 0.10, 17.5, 18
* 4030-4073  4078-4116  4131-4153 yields -0.12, 17.5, 16.2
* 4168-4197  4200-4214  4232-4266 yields -0.03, 16.3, 18.4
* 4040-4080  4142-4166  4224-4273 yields 0.11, 17.3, 18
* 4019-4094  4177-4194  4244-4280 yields 0.09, 18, 18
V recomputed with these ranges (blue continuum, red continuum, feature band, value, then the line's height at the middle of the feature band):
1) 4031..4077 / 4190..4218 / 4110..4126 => -0.08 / 17.2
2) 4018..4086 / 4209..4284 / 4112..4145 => 0.02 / 17.8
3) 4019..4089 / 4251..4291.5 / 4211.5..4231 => 0.03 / 17.9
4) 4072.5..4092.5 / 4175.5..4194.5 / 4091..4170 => 0.02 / 17.6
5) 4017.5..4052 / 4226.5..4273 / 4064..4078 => 0.05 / 17.8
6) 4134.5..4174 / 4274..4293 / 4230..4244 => -0.09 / 17.2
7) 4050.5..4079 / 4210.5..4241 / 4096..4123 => -0.05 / 17.4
